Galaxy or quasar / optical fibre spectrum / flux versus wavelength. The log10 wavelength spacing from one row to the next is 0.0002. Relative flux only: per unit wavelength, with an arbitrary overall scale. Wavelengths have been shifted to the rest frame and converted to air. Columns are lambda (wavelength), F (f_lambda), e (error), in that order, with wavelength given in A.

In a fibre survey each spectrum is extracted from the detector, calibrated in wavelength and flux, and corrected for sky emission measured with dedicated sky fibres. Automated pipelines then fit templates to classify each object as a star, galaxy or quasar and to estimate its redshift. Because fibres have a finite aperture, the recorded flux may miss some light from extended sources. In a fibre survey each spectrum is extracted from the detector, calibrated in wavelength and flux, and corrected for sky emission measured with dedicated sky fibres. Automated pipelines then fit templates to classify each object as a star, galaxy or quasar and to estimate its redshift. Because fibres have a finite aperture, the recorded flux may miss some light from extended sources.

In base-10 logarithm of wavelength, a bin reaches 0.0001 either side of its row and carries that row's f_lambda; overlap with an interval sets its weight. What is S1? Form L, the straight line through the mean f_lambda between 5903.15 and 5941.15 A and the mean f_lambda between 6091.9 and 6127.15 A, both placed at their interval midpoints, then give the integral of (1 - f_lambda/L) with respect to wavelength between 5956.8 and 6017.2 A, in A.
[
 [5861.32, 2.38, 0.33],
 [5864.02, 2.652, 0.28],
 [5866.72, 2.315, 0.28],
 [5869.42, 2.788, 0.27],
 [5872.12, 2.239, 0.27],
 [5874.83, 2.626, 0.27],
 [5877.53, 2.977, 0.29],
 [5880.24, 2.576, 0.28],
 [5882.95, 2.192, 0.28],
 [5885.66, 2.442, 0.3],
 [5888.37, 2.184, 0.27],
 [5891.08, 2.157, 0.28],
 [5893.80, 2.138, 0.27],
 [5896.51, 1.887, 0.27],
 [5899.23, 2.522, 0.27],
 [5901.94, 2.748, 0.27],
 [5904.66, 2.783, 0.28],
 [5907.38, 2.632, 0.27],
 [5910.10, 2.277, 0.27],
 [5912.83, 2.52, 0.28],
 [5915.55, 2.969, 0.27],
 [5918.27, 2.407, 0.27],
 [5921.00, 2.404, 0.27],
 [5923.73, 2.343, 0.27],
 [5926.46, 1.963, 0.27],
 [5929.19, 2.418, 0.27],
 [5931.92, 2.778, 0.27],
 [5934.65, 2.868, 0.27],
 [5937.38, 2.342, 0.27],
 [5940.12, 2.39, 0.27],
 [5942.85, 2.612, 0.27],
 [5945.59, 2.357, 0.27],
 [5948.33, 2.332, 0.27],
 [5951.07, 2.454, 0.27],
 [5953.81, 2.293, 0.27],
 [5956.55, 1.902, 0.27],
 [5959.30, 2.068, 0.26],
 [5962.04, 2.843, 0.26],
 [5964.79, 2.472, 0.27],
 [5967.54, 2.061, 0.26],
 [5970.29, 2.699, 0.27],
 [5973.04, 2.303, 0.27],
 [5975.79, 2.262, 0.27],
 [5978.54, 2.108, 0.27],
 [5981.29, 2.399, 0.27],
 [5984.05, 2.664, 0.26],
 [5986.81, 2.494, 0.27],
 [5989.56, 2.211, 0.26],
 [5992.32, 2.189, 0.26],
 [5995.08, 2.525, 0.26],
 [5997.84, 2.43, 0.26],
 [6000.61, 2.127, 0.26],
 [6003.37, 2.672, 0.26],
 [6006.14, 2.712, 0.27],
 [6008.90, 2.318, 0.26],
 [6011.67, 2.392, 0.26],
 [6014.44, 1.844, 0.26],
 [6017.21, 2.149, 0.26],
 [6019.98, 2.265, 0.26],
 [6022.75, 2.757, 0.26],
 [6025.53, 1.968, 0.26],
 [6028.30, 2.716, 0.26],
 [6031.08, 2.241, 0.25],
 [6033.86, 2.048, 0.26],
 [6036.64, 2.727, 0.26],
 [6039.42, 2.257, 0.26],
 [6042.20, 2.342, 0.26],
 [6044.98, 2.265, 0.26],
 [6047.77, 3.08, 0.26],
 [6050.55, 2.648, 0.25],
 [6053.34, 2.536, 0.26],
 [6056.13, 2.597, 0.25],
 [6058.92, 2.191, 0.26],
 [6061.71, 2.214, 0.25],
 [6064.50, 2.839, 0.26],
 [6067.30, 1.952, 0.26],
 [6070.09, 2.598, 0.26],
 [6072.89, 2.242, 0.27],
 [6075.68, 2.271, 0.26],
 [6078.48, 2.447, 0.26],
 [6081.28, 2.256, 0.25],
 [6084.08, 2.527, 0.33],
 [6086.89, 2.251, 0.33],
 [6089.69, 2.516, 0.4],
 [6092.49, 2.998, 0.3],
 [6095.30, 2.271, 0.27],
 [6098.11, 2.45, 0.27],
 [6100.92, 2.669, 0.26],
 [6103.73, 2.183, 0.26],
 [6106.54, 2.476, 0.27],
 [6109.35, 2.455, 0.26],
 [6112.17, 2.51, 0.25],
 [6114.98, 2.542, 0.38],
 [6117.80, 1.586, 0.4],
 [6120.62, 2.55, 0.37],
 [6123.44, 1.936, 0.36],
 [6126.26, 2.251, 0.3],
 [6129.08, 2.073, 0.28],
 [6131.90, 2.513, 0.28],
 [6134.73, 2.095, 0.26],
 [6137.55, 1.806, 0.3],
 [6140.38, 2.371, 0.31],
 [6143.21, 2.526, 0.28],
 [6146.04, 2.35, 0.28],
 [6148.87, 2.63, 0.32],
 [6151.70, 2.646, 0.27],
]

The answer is 2.5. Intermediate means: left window 2.51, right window 2.36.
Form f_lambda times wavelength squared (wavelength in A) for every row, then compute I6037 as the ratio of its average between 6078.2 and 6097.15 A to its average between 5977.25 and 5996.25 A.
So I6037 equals 1.08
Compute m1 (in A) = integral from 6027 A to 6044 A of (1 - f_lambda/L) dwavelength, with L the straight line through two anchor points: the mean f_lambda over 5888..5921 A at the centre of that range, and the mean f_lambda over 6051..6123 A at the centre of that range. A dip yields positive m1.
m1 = 0.2 A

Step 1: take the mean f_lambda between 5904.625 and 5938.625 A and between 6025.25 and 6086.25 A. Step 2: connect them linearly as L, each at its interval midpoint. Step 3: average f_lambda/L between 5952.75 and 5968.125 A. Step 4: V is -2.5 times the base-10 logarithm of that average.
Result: 0.09 mag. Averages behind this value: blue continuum 2.51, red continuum 2.41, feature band 2.28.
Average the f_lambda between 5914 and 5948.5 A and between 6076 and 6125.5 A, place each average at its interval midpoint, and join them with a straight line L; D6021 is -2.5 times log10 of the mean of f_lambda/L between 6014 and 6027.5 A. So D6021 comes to 0.09 mag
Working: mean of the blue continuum 2.48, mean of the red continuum 2.38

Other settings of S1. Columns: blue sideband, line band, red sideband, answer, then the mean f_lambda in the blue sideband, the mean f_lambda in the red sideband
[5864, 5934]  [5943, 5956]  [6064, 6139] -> 0.40 A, 2.46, 2.34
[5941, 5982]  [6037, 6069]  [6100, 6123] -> -1.53 A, 2.34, 2.35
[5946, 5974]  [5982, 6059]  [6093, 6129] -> -2.36 A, 2.34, 2.33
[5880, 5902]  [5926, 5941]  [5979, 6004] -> -1.07 A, 2.28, 2.39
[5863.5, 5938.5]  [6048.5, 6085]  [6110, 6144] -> -2.01 A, 2.47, 2.23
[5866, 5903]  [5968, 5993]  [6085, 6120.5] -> 0.52 A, 2.41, 2.41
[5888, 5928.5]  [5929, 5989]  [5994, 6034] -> -0.86 A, 2.4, 2.35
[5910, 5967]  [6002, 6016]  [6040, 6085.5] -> 0.27 A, 2.43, 2.43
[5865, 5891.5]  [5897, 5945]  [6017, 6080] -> -1.24 A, 2.46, 2.41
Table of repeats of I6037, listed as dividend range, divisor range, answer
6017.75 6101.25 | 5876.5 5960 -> 1.05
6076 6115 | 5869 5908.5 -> 1.08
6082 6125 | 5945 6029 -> 1.06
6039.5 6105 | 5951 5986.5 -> 1.08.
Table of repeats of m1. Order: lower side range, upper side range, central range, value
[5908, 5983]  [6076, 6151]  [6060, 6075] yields 0.1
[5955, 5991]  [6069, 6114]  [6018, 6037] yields 0.2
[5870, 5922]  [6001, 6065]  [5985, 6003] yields 0.5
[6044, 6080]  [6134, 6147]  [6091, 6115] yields -1.7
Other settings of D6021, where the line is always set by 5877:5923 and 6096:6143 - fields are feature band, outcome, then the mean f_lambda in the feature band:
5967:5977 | 0.018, 2.35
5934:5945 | -0.044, 2.52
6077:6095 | -0.079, 2.48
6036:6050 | -0.085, 2.53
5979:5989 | -0.032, 2.46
